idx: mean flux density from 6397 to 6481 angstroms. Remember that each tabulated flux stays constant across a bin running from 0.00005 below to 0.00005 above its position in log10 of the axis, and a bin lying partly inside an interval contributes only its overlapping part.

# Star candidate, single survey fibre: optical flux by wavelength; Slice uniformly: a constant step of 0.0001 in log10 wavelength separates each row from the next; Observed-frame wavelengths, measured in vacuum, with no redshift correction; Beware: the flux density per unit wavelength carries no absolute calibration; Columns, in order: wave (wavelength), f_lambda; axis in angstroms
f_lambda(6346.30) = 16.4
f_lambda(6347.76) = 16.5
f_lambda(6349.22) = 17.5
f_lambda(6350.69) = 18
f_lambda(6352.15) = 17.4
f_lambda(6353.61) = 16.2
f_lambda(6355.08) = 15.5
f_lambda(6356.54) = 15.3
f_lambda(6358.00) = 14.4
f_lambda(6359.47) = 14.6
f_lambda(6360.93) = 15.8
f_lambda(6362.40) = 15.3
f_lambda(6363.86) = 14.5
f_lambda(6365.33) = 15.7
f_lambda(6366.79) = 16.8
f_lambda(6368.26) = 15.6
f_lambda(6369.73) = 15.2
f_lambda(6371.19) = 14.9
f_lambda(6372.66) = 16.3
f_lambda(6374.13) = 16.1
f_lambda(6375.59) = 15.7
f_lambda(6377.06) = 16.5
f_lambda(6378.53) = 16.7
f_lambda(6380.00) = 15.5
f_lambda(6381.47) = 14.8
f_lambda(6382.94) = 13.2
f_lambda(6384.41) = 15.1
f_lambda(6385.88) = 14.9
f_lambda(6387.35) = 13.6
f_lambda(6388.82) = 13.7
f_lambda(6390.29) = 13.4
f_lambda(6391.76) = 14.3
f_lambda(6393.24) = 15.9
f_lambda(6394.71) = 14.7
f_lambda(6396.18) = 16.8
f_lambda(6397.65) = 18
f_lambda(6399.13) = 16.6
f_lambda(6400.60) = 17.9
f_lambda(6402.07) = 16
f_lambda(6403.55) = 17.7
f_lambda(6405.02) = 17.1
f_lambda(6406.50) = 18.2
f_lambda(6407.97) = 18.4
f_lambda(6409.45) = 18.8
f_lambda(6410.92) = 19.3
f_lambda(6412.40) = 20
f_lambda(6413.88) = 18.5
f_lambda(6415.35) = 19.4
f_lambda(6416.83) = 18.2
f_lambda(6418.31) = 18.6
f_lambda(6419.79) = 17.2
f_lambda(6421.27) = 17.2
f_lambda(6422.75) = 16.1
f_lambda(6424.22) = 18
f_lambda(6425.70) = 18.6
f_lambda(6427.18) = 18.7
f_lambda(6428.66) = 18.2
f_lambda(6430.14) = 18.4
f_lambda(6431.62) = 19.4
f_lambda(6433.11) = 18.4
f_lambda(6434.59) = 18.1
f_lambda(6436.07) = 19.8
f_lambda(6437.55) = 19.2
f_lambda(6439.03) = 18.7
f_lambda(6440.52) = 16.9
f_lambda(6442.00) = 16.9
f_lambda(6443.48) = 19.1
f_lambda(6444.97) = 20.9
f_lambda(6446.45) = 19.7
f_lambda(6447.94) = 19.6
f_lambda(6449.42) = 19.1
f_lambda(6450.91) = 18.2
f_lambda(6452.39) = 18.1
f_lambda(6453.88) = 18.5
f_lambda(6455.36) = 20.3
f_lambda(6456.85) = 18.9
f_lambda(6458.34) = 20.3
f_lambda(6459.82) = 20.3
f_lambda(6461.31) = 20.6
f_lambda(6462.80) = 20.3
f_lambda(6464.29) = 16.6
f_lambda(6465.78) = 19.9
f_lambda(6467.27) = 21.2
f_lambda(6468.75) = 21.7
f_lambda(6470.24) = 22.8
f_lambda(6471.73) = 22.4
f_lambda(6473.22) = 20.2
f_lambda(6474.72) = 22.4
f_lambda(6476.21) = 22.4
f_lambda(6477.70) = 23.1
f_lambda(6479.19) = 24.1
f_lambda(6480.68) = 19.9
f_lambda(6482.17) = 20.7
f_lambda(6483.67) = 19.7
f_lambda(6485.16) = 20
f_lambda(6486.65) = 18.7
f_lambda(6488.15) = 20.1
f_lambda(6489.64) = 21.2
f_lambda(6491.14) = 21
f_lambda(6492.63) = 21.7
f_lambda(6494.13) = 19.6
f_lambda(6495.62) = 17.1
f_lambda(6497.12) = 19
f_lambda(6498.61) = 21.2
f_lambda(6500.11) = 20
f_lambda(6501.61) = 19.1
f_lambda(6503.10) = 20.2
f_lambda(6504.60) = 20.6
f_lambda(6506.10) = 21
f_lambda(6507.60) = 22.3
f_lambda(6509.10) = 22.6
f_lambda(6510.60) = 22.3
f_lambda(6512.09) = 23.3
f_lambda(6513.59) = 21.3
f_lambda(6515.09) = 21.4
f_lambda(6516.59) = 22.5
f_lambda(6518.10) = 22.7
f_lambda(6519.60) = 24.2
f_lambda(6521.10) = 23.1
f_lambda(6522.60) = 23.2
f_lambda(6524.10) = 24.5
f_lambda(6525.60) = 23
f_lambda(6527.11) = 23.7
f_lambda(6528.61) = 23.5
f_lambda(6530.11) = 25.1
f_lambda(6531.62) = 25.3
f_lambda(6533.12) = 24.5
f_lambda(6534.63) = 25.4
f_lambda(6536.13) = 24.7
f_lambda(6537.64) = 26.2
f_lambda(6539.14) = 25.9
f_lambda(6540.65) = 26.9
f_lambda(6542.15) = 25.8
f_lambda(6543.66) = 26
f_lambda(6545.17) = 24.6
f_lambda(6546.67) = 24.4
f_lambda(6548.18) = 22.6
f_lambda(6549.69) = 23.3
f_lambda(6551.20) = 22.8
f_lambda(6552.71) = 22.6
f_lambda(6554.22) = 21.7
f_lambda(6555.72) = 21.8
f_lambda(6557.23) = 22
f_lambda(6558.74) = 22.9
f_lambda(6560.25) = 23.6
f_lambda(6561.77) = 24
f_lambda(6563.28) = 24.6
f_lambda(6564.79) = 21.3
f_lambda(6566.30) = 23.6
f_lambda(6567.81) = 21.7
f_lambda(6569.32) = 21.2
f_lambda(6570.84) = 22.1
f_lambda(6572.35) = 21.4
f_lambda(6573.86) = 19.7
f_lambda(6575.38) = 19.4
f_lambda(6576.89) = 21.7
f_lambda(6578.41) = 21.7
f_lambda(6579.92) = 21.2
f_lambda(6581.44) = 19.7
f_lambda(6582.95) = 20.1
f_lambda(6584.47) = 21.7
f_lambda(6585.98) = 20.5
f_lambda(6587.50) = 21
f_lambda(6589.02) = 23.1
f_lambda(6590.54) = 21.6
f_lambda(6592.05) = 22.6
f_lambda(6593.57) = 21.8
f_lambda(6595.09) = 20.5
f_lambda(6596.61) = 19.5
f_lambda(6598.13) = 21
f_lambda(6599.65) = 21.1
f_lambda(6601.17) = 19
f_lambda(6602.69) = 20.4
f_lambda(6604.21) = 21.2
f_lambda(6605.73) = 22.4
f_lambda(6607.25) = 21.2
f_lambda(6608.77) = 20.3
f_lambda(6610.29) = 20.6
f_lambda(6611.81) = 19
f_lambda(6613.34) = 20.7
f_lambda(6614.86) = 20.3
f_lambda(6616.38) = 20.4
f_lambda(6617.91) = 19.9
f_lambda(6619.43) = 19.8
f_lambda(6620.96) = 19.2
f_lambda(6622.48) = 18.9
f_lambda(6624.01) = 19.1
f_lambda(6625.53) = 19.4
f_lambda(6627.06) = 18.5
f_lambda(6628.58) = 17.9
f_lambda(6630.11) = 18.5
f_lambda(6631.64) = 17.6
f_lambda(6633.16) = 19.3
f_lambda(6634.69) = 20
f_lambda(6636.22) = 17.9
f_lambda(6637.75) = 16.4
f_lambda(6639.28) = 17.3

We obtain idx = 19.2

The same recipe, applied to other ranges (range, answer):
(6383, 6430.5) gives 17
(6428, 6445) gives 18.6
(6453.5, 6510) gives 20.6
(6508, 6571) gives 23.5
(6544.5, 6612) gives 21.7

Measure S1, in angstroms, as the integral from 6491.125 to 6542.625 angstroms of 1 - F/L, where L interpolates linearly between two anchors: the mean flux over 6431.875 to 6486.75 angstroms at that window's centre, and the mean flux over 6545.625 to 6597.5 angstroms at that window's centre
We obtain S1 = -4.27 angstroms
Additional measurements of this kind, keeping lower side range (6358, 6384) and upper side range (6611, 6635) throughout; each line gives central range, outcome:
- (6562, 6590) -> -4.4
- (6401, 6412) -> -1.4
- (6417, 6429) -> -1.2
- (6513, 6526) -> -3.8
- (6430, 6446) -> -2.2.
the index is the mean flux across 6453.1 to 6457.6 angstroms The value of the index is 19.2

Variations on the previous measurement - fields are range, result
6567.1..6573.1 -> 21.6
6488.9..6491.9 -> 21.1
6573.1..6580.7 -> 20.7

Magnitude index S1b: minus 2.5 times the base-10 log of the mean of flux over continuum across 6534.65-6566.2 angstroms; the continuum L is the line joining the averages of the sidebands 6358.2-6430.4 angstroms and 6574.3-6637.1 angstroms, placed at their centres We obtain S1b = -0.24 mag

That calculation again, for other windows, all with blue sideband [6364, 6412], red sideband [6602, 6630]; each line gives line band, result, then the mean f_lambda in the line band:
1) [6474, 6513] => -0.172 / 20.9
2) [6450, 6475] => -0.162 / 20.1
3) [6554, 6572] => -0.185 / 22.5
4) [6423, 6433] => -0.104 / 18.4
